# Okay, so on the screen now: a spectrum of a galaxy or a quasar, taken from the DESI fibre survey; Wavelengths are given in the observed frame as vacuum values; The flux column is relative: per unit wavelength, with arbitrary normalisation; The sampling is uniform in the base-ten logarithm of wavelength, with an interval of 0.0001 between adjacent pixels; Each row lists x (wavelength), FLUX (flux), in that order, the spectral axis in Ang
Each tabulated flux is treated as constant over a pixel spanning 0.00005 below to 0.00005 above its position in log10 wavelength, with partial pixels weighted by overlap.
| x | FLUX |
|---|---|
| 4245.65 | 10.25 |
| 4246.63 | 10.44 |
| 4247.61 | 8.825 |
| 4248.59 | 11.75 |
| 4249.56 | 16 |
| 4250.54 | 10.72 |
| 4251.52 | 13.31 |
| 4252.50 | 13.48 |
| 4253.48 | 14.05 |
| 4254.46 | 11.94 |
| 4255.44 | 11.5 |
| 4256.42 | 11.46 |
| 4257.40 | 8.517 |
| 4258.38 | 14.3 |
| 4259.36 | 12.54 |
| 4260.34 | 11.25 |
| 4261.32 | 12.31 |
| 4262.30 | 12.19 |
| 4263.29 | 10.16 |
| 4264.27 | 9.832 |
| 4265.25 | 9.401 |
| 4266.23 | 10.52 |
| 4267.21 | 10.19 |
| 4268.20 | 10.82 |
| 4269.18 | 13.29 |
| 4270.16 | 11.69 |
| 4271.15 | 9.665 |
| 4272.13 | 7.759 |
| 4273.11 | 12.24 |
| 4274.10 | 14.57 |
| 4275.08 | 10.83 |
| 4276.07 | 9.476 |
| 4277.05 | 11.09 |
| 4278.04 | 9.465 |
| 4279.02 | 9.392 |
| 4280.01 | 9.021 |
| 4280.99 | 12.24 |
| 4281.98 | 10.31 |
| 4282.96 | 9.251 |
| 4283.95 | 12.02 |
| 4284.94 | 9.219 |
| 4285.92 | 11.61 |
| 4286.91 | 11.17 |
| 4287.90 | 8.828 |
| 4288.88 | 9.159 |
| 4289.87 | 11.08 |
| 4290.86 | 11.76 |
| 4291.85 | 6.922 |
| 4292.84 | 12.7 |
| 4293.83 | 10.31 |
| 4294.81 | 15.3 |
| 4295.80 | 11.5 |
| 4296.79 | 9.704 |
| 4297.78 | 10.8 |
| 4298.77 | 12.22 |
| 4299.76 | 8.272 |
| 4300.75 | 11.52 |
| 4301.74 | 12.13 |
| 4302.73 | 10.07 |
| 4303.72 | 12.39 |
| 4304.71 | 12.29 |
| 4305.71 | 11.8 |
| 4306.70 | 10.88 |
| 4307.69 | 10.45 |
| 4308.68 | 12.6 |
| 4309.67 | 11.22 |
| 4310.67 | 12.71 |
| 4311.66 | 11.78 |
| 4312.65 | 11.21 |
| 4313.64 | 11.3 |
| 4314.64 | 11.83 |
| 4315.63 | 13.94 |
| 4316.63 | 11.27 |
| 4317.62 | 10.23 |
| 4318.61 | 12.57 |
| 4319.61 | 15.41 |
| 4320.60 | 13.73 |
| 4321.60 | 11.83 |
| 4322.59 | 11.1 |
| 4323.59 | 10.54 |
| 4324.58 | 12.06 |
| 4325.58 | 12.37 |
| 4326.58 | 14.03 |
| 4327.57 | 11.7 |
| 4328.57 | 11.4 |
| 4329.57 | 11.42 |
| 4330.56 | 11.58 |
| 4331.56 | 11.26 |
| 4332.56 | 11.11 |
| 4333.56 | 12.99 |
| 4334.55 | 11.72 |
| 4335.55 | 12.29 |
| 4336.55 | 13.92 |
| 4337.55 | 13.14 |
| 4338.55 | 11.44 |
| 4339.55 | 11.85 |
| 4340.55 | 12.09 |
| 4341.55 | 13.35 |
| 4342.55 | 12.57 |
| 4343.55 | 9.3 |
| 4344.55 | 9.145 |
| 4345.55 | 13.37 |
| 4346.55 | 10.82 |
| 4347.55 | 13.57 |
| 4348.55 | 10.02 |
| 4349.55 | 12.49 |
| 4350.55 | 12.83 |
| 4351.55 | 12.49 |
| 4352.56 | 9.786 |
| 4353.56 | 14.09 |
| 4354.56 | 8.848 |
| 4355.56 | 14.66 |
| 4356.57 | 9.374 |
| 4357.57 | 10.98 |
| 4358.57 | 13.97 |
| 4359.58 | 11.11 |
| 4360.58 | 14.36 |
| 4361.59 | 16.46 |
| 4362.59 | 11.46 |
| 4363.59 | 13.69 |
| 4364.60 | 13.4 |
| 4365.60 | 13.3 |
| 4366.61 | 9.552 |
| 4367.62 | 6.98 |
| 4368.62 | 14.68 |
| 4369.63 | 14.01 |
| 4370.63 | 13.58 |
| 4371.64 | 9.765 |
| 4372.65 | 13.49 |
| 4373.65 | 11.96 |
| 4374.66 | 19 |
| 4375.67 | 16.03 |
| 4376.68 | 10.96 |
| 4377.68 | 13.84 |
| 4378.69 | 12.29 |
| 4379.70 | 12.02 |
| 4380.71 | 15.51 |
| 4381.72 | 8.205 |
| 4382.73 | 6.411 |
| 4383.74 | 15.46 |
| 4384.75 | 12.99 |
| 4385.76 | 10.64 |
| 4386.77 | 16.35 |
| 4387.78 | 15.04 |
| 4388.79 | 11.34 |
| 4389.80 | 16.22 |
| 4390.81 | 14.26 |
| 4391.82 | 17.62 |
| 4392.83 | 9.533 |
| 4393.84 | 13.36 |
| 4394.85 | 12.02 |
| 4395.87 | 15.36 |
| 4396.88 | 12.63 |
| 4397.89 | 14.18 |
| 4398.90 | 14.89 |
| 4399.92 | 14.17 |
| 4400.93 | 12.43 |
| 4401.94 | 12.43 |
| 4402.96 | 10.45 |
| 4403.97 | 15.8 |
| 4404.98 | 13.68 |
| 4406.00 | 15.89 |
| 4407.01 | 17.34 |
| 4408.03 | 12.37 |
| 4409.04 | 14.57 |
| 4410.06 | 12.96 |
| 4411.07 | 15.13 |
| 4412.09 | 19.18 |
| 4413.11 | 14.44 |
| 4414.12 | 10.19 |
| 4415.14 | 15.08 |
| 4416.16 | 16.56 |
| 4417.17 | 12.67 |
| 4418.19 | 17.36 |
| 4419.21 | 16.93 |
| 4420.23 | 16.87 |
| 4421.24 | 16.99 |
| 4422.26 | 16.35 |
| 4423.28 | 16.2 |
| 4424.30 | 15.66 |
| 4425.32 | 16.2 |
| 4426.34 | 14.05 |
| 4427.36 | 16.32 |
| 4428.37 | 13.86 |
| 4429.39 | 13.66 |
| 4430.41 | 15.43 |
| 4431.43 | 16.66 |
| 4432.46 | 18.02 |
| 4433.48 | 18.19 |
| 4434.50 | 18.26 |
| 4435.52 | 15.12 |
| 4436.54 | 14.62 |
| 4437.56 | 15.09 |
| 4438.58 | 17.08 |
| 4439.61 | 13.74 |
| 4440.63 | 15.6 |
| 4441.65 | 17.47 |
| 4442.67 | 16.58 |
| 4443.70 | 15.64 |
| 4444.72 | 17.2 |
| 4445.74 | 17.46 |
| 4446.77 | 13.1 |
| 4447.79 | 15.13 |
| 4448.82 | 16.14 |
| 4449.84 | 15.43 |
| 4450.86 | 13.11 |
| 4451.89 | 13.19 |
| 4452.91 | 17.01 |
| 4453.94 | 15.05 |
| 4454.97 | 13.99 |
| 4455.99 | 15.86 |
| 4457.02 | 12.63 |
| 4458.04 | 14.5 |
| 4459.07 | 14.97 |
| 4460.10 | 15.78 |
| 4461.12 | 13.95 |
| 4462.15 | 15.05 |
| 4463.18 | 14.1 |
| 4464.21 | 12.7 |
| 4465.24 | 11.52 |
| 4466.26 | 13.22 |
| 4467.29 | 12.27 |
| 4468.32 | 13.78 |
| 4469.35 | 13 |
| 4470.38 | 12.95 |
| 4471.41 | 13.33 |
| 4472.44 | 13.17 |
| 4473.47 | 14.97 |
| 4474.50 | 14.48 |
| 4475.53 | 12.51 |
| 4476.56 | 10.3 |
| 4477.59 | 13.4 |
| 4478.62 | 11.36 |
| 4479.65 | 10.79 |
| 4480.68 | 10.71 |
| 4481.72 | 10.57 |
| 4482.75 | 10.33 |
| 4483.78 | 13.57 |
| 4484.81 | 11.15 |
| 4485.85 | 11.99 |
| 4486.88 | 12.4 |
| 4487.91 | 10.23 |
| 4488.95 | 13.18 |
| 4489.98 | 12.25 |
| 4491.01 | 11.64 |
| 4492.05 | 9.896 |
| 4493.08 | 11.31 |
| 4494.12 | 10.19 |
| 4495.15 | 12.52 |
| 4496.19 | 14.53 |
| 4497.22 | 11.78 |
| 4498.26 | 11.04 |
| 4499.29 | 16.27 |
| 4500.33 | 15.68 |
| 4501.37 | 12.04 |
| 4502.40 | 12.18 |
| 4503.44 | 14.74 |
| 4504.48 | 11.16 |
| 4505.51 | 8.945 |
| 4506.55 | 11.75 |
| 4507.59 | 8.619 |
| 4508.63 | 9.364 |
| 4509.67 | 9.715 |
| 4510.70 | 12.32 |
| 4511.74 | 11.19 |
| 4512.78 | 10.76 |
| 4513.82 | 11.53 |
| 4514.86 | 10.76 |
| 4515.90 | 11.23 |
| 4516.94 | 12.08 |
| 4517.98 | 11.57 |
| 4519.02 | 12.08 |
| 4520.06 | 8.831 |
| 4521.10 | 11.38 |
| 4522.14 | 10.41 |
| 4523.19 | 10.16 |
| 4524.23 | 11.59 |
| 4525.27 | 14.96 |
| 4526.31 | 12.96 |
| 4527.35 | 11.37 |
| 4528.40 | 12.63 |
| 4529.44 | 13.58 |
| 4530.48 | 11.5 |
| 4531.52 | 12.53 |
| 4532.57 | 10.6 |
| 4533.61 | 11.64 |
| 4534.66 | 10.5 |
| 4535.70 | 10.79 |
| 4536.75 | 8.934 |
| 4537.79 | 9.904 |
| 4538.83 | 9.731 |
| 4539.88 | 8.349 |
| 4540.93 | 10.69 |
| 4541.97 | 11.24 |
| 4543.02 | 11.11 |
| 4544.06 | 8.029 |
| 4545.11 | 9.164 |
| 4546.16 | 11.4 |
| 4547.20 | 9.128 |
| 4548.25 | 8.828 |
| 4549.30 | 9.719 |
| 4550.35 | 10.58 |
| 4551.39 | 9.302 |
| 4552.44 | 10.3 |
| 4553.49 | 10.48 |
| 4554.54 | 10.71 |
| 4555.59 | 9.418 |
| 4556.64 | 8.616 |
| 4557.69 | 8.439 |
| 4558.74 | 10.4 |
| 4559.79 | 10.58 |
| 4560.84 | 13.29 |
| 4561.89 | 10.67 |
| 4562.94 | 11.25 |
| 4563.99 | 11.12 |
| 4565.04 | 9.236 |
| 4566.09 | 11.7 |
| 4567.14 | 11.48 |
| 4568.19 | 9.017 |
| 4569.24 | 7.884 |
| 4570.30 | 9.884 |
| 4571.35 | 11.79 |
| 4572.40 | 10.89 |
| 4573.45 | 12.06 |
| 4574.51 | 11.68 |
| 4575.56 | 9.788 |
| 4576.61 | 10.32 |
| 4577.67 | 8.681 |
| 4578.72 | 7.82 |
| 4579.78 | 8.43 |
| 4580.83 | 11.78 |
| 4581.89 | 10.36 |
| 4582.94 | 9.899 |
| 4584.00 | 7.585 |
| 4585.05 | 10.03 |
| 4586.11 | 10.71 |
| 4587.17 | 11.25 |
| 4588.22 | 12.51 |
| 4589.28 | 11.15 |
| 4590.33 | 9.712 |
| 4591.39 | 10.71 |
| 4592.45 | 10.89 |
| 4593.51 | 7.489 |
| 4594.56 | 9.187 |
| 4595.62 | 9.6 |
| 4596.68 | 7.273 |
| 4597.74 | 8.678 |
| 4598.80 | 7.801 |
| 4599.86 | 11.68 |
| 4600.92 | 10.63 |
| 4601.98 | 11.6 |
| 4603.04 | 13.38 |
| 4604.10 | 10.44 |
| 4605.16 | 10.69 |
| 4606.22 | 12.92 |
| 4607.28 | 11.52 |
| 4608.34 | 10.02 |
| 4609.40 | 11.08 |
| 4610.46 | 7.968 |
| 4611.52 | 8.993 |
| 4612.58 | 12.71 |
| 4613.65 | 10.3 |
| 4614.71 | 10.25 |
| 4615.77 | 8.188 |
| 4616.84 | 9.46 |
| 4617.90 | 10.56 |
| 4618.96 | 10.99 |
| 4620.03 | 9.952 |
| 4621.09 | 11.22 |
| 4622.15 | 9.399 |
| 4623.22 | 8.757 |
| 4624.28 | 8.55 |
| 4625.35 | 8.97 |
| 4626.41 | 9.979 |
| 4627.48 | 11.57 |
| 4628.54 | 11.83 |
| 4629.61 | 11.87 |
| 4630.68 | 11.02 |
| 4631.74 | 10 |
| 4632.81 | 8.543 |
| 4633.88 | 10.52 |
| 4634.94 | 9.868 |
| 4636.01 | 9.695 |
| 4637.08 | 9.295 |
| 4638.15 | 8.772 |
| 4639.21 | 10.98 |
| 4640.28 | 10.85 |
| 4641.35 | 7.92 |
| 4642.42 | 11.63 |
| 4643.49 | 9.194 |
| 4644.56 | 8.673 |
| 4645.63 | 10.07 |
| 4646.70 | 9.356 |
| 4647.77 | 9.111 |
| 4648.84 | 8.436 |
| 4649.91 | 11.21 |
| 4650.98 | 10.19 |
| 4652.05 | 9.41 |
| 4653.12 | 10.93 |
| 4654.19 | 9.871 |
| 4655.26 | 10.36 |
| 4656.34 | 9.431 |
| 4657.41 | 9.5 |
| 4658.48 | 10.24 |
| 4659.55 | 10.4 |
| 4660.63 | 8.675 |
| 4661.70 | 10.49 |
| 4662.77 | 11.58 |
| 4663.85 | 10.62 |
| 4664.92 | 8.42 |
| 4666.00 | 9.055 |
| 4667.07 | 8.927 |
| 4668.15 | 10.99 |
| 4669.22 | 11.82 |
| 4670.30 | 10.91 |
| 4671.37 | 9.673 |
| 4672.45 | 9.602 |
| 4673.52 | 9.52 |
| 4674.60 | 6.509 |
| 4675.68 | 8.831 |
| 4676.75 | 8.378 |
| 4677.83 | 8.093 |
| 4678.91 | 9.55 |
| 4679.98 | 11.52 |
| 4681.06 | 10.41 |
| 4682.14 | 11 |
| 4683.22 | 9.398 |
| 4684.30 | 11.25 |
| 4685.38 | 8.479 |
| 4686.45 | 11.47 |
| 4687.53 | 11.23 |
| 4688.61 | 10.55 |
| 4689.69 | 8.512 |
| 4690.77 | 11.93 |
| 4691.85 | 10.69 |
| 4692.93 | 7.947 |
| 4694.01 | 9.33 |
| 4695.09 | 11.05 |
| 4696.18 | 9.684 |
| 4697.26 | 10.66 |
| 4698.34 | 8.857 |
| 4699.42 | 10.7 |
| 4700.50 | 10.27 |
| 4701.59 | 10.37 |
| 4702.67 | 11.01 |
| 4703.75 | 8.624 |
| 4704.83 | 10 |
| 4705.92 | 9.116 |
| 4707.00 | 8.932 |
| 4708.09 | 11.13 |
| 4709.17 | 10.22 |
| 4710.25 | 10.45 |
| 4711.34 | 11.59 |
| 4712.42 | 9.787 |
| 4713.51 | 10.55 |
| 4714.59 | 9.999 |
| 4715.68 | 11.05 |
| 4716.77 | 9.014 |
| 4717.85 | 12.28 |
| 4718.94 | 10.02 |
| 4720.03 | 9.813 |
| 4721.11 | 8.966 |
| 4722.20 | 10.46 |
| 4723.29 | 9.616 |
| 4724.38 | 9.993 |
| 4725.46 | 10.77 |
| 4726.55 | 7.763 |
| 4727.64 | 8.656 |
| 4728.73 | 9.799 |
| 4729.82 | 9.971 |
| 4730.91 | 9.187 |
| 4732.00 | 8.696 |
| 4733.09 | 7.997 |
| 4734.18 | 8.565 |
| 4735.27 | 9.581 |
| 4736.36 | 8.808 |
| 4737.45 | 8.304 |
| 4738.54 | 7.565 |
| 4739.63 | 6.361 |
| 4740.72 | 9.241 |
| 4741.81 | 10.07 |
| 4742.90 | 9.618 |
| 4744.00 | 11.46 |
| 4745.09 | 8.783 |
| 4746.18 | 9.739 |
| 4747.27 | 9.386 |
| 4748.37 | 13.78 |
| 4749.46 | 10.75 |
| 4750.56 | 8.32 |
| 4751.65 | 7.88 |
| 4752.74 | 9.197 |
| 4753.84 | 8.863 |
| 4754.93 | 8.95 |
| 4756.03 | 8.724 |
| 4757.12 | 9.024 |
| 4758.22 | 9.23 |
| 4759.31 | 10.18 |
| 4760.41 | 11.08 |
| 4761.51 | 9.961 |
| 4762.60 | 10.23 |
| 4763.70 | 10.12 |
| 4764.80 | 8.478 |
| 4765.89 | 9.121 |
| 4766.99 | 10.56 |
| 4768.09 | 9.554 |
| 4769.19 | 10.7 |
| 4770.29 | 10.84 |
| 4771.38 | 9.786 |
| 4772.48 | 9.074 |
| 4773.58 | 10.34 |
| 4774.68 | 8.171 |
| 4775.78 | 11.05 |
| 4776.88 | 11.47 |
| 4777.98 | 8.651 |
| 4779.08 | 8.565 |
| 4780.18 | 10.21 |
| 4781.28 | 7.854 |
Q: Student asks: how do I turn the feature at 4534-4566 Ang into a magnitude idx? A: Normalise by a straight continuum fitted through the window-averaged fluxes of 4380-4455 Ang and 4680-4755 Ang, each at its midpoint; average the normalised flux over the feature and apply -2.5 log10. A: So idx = 0.24 mag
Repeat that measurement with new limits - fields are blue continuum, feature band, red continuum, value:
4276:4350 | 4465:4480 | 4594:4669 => -0.19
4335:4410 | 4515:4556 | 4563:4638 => 0.02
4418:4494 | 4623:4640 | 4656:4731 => 0.10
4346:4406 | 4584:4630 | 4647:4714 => 0.04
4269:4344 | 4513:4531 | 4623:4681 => -0.12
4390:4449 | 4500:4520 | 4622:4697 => 0.16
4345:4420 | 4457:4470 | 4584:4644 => -0.13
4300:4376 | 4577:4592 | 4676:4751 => 0.06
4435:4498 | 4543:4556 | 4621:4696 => 0.21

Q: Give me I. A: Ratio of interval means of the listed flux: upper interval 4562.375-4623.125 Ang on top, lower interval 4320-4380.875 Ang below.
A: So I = 0.83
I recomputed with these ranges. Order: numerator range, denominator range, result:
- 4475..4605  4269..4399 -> 0.90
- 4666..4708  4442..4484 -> 0.72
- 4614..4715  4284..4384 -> 0.84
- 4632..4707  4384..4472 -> 0.67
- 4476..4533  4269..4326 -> 1.04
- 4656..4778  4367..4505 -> 0.70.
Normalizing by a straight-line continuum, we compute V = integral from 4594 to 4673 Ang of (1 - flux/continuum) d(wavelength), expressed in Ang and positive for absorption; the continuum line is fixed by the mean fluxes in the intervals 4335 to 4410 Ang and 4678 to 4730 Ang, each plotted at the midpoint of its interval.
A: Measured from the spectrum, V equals 4.5 Ang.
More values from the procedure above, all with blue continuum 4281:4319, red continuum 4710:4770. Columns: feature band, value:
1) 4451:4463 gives -4.6 Ang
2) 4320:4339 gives -1.8 Ang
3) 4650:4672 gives -0.5 Ang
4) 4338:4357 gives -1.2 Ang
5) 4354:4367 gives -1.7 Ang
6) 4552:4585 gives 0.1 Ang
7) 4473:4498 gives -3.3 Ang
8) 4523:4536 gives -2.0 Ang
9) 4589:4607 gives -0.2 Ang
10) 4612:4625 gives 0.0 Ang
